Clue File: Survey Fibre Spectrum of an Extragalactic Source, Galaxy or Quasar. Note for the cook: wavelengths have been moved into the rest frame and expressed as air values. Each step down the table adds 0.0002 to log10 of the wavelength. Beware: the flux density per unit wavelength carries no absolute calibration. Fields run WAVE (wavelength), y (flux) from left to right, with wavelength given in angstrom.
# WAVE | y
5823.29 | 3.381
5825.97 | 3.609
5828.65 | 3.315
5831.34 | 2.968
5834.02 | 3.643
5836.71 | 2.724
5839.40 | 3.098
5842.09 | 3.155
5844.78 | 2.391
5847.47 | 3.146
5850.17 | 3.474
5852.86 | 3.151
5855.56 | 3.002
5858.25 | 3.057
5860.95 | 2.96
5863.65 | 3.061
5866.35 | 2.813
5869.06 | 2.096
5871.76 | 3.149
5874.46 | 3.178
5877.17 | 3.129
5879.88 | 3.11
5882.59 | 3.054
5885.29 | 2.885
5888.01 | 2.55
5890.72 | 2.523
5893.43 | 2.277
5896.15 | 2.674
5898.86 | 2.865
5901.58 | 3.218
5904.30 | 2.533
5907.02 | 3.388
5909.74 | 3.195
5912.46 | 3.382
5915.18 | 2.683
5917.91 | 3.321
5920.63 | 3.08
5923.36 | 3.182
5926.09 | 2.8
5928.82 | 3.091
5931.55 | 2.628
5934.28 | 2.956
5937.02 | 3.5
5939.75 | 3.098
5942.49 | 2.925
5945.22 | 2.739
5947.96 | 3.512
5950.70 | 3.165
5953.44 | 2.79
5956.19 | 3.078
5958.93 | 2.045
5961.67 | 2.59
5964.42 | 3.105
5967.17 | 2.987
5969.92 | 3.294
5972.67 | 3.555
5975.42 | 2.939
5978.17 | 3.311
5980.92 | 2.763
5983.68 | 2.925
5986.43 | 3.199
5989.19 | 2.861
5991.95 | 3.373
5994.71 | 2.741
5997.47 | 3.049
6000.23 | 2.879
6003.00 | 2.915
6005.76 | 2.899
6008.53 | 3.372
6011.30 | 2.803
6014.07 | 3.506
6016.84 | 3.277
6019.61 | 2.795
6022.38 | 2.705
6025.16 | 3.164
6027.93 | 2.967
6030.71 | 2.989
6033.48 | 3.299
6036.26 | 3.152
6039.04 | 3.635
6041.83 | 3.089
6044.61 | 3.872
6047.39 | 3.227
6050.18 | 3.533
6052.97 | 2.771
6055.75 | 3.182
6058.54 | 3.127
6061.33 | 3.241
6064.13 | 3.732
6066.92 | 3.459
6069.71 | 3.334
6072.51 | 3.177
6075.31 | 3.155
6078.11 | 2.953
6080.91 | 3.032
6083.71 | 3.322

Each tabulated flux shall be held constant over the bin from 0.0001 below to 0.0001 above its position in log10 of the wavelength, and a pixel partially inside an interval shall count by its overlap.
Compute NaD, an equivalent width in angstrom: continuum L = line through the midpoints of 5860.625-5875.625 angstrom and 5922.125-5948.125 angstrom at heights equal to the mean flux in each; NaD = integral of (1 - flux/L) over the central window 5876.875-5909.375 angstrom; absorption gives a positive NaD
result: 0.8 angstrom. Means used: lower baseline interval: 2.87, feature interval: 2.85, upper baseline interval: 3.02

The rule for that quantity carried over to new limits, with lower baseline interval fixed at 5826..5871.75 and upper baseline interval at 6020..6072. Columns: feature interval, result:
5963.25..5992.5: 0.5 angstrom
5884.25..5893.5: 1.5 angstrom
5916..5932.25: 0.4 angstrom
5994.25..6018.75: 1.1 angstrom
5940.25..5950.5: 0.2 angstrom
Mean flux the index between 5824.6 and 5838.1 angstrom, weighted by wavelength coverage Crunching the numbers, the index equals 3.25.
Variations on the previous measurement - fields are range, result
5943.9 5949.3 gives 3.13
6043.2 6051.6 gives 3.54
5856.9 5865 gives 3.03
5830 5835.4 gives 3.3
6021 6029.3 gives 2.95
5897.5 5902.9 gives 3.04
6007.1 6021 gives 3.15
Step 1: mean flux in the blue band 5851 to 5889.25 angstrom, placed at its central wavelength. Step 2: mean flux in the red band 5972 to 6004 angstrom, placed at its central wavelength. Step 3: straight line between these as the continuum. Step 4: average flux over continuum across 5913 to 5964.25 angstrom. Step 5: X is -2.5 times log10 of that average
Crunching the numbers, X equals 0.01 mag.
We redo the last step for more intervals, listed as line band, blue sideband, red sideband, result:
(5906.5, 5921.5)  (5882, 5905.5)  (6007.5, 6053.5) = -0.14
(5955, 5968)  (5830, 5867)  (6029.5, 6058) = 0.16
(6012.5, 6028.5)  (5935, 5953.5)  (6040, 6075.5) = 0.06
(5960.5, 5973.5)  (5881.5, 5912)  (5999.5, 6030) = -0.05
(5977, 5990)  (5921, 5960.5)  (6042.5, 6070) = 0.03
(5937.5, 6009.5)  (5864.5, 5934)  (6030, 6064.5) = 0.03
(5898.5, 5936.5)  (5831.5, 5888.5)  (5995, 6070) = 0.01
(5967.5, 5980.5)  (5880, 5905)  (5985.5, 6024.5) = -0.09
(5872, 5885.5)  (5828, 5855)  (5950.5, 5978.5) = -0.01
